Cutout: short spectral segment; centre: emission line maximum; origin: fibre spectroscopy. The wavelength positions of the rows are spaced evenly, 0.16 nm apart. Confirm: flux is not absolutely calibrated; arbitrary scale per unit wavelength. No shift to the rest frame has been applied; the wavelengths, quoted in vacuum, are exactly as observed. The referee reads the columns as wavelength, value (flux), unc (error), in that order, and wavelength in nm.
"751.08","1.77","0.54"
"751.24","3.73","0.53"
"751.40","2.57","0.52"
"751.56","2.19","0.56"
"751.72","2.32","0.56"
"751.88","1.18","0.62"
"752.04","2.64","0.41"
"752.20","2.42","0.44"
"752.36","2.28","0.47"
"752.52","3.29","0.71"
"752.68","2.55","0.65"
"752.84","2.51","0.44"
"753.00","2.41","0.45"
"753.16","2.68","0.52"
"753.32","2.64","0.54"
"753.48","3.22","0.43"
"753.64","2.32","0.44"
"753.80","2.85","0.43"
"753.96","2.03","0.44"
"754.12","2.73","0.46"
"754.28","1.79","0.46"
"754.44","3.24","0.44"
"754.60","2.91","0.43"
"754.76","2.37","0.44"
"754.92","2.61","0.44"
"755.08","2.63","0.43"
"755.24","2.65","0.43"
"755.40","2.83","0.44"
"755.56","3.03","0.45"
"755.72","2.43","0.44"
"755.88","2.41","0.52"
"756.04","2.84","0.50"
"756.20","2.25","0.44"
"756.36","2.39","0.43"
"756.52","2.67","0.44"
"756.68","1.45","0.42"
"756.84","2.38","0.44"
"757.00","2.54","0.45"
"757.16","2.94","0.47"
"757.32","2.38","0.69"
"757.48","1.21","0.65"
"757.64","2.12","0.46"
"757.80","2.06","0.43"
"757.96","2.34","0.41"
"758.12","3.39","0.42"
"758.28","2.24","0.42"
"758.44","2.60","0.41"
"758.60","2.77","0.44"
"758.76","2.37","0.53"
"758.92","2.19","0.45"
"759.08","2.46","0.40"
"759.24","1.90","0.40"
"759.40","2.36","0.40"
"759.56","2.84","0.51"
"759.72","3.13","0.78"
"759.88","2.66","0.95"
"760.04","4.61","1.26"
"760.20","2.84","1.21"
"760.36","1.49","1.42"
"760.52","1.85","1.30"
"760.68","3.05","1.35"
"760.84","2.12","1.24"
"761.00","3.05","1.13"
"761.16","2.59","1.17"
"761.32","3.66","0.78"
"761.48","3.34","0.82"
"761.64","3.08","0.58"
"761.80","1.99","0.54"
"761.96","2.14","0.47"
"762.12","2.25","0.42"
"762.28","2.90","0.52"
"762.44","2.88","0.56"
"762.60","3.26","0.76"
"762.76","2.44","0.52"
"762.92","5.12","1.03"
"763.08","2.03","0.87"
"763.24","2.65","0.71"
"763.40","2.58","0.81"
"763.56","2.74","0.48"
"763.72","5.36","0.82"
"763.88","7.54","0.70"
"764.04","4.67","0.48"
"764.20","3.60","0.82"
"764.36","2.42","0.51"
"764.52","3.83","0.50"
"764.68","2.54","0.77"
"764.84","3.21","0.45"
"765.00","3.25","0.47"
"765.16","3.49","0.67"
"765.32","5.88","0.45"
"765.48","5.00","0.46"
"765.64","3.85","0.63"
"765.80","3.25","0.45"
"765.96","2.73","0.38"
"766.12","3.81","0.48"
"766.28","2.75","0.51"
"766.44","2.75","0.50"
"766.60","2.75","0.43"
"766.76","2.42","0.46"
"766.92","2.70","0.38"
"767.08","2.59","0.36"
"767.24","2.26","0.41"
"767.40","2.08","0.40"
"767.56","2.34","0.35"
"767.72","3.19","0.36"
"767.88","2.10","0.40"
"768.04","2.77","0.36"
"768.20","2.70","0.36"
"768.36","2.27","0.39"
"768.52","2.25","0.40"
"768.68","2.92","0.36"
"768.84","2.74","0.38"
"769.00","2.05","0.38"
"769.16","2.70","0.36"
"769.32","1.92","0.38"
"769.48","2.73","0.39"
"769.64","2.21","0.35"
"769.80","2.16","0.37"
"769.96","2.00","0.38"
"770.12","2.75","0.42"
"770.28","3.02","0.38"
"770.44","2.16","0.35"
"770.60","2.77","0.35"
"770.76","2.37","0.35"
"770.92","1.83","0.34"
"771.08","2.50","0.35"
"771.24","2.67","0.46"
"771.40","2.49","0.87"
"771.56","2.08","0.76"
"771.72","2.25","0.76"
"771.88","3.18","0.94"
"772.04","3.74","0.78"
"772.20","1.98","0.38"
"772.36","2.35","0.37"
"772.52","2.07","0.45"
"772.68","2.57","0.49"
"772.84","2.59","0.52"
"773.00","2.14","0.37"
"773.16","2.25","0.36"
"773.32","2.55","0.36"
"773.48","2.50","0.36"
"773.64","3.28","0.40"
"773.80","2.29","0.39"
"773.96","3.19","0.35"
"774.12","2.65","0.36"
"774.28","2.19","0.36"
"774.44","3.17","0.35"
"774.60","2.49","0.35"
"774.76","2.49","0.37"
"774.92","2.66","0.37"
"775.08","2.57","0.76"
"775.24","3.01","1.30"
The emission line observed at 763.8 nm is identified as [S II]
